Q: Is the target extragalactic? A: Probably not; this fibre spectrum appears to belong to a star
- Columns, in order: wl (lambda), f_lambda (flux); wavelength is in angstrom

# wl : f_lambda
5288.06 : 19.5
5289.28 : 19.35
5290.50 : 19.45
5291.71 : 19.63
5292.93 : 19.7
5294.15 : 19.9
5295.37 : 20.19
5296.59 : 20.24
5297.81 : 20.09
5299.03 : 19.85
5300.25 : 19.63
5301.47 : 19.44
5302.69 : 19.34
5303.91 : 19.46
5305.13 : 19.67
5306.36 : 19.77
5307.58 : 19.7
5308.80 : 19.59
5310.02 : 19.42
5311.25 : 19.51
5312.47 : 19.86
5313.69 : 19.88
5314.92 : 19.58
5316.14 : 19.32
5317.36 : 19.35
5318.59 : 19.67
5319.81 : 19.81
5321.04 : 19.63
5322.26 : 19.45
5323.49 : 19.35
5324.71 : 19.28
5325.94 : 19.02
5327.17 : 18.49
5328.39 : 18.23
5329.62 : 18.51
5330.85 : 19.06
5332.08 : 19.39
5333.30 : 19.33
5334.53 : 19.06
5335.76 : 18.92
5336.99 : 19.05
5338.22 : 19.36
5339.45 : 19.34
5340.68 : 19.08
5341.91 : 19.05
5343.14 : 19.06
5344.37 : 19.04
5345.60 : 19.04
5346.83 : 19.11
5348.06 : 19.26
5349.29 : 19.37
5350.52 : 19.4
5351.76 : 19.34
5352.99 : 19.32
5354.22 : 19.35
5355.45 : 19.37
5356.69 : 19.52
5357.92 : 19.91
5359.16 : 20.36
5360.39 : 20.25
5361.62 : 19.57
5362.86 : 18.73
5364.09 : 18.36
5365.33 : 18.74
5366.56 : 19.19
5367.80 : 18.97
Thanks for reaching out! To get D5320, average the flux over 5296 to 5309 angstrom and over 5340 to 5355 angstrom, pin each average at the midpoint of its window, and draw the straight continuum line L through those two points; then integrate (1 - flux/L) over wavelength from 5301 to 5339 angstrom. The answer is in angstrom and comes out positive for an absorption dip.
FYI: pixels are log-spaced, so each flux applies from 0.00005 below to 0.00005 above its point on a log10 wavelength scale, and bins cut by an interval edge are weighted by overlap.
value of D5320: 0.3 angstrom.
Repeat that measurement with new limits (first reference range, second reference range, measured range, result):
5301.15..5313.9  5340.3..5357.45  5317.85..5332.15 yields 0.2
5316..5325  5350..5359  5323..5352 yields 0.6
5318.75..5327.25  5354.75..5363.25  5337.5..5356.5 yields 0.3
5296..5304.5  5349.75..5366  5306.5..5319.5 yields 0.0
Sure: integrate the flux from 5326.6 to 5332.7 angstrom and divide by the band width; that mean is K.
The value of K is 18.8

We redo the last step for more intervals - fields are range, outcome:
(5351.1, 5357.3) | 19.4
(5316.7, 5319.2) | 19.5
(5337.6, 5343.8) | 19.2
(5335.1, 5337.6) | 19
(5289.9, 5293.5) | 19.6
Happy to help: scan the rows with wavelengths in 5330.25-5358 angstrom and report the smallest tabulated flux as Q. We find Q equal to 18.92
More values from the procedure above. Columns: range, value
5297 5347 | 18.23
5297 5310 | 19.34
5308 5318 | 19.32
